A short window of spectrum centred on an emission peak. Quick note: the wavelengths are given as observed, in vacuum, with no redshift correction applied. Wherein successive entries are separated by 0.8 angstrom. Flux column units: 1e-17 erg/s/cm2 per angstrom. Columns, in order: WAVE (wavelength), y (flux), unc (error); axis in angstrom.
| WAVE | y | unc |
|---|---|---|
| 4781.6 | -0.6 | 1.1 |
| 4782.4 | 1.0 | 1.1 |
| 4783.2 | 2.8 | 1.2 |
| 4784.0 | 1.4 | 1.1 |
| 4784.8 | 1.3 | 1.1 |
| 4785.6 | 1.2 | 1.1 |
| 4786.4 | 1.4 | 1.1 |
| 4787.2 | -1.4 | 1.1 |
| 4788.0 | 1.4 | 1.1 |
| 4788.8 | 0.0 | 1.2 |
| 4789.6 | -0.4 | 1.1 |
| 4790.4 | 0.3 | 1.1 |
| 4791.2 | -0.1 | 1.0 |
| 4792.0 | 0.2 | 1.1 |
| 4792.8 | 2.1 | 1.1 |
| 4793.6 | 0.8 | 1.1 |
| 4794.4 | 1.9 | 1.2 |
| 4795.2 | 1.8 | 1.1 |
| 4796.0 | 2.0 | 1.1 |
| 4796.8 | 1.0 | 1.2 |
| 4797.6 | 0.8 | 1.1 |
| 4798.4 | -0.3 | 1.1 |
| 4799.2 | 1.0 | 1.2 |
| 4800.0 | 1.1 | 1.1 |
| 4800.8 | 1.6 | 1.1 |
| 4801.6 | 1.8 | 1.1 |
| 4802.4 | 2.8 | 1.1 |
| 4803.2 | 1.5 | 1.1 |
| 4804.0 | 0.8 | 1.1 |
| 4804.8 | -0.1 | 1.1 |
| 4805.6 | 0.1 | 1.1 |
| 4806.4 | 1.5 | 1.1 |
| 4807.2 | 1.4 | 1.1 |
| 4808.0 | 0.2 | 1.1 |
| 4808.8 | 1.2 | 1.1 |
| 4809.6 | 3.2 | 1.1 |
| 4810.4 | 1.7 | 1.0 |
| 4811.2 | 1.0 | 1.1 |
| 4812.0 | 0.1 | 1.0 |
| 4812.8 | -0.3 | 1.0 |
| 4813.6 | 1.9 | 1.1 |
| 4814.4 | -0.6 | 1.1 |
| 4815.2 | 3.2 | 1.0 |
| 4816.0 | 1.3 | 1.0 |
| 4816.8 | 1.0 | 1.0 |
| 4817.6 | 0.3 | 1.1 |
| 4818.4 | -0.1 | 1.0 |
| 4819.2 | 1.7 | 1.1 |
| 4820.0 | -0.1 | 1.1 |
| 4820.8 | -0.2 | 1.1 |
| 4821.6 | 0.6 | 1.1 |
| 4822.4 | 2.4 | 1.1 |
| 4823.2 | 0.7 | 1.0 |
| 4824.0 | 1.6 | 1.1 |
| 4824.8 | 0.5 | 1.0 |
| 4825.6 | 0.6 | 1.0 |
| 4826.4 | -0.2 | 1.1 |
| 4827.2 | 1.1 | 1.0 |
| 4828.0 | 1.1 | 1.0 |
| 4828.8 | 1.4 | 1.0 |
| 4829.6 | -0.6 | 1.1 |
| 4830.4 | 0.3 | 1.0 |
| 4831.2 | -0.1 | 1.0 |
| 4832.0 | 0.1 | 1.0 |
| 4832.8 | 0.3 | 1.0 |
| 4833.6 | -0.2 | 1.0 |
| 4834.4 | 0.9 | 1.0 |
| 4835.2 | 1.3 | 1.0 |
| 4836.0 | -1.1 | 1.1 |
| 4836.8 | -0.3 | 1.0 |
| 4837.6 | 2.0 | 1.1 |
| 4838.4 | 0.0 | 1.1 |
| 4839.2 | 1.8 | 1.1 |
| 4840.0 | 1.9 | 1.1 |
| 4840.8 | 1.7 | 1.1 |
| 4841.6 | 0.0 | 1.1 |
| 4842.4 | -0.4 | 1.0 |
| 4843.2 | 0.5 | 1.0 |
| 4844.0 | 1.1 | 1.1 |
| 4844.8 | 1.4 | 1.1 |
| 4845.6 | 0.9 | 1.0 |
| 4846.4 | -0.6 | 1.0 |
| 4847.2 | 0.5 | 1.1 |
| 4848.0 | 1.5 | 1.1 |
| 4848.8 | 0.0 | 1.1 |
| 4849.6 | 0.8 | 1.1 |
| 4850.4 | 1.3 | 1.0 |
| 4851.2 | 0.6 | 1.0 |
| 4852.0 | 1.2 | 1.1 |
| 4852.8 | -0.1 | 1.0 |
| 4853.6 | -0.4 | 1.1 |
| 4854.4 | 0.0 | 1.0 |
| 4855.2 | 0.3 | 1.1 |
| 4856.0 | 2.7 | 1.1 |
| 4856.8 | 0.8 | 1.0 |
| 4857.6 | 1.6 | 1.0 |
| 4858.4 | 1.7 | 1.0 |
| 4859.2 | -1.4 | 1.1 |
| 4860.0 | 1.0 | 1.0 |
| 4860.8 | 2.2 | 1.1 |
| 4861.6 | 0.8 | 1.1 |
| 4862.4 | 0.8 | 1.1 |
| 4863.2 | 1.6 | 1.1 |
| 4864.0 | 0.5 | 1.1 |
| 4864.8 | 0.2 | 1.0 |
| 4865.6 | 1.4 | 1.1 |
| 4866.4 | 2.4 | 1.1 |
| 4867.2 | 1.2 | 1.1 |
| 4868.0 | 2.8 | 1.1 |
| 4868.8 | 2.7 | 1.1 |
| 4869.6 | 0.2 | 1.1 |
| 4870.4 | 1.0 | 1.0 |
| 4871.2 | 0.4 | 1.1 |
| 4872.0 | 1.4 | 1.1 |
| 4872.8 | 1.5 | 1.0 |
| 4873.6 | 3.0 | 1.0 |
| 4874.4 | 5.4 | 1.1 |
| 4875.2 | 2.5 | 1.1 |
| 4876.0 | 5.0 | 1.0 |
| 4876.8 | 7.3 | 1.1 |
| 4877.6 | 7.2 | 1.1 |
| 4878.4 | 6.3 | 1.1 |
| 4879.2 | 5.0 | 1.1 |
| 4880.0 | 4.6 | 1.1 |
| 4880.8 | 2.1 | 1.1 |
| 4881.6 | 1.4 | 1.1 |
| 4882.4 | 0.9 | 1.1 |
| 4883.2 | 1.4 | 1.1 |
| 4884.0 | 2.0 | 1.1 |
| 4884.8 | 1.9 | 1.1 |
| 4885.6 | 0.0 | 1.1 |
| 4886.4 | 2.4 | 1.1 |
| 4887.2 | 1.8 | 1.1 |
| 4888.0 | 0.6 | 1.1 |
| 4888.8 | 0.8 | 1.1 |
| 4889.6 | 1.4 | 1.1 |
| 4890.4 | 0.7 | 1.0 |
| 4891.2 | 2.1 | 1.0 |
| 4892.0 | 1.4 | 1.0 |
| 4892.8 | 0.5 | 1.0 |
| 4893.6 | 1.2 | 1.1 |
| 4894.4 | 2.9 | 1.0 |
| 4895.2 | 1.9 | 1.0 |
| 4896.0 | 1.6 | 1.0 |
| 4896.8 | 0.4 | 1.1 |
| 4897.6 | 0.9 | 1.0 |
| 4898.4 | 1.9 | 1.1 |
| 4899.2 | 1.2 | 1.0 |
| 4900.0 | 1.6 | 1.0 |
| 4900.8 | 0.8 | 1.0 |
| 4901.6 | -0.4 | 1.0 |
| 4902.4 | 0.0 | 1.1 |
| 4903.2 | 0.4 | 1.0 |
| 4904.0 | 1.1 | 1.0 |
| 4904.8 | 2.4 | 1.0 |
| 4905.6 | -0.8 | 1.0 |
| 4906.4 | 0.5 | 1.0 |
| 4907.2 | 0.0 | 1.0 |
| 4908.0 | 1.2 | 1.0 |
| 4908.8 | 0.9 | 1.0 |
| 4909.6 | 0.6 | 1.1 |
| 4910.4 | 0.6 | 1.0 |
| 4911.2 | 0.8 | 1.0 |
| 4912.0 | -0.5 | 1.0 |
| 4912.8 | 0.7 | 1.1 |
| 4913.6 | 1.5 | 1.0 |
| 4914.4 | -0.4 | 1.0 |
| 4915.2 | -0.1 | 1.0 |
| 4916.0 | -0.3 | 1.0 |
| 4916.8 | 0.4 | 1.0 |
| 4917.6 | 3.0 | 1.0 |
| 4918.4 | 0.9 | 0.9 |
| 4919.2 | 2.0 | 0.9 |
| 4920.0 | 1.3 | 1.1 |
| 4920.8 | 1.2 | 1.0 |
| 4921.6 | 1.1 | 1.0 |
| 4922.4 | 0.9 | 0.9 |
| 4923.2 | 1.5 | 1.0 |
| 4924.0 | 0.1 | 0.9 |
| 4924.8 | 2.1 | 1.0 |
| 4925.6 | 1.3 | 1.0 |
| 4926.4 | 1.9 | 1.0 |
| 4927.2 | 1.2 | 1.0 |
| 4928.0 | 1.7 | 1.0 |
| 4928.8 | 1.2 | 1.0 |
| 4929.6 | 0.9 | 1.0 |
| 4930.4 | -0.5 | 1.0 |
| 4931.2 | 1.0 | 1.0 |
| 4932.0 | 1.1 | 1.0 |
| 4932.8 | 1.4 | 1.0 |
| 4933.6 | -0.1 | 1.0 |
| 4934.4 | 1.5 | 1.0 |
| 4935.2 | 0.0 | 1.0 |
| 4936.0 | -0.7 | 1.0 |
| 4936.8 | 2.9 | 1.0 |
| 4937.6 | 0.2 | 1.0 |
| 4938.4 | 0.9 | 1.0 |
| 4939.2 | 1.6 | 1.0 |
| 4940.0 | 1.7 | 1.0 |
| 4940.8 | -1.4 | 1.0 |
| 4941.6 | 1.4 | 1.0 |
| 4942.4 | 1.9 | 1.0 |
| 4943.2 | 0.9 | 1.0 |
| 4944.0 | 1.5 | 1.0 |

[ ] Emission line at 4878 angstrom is [O II]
